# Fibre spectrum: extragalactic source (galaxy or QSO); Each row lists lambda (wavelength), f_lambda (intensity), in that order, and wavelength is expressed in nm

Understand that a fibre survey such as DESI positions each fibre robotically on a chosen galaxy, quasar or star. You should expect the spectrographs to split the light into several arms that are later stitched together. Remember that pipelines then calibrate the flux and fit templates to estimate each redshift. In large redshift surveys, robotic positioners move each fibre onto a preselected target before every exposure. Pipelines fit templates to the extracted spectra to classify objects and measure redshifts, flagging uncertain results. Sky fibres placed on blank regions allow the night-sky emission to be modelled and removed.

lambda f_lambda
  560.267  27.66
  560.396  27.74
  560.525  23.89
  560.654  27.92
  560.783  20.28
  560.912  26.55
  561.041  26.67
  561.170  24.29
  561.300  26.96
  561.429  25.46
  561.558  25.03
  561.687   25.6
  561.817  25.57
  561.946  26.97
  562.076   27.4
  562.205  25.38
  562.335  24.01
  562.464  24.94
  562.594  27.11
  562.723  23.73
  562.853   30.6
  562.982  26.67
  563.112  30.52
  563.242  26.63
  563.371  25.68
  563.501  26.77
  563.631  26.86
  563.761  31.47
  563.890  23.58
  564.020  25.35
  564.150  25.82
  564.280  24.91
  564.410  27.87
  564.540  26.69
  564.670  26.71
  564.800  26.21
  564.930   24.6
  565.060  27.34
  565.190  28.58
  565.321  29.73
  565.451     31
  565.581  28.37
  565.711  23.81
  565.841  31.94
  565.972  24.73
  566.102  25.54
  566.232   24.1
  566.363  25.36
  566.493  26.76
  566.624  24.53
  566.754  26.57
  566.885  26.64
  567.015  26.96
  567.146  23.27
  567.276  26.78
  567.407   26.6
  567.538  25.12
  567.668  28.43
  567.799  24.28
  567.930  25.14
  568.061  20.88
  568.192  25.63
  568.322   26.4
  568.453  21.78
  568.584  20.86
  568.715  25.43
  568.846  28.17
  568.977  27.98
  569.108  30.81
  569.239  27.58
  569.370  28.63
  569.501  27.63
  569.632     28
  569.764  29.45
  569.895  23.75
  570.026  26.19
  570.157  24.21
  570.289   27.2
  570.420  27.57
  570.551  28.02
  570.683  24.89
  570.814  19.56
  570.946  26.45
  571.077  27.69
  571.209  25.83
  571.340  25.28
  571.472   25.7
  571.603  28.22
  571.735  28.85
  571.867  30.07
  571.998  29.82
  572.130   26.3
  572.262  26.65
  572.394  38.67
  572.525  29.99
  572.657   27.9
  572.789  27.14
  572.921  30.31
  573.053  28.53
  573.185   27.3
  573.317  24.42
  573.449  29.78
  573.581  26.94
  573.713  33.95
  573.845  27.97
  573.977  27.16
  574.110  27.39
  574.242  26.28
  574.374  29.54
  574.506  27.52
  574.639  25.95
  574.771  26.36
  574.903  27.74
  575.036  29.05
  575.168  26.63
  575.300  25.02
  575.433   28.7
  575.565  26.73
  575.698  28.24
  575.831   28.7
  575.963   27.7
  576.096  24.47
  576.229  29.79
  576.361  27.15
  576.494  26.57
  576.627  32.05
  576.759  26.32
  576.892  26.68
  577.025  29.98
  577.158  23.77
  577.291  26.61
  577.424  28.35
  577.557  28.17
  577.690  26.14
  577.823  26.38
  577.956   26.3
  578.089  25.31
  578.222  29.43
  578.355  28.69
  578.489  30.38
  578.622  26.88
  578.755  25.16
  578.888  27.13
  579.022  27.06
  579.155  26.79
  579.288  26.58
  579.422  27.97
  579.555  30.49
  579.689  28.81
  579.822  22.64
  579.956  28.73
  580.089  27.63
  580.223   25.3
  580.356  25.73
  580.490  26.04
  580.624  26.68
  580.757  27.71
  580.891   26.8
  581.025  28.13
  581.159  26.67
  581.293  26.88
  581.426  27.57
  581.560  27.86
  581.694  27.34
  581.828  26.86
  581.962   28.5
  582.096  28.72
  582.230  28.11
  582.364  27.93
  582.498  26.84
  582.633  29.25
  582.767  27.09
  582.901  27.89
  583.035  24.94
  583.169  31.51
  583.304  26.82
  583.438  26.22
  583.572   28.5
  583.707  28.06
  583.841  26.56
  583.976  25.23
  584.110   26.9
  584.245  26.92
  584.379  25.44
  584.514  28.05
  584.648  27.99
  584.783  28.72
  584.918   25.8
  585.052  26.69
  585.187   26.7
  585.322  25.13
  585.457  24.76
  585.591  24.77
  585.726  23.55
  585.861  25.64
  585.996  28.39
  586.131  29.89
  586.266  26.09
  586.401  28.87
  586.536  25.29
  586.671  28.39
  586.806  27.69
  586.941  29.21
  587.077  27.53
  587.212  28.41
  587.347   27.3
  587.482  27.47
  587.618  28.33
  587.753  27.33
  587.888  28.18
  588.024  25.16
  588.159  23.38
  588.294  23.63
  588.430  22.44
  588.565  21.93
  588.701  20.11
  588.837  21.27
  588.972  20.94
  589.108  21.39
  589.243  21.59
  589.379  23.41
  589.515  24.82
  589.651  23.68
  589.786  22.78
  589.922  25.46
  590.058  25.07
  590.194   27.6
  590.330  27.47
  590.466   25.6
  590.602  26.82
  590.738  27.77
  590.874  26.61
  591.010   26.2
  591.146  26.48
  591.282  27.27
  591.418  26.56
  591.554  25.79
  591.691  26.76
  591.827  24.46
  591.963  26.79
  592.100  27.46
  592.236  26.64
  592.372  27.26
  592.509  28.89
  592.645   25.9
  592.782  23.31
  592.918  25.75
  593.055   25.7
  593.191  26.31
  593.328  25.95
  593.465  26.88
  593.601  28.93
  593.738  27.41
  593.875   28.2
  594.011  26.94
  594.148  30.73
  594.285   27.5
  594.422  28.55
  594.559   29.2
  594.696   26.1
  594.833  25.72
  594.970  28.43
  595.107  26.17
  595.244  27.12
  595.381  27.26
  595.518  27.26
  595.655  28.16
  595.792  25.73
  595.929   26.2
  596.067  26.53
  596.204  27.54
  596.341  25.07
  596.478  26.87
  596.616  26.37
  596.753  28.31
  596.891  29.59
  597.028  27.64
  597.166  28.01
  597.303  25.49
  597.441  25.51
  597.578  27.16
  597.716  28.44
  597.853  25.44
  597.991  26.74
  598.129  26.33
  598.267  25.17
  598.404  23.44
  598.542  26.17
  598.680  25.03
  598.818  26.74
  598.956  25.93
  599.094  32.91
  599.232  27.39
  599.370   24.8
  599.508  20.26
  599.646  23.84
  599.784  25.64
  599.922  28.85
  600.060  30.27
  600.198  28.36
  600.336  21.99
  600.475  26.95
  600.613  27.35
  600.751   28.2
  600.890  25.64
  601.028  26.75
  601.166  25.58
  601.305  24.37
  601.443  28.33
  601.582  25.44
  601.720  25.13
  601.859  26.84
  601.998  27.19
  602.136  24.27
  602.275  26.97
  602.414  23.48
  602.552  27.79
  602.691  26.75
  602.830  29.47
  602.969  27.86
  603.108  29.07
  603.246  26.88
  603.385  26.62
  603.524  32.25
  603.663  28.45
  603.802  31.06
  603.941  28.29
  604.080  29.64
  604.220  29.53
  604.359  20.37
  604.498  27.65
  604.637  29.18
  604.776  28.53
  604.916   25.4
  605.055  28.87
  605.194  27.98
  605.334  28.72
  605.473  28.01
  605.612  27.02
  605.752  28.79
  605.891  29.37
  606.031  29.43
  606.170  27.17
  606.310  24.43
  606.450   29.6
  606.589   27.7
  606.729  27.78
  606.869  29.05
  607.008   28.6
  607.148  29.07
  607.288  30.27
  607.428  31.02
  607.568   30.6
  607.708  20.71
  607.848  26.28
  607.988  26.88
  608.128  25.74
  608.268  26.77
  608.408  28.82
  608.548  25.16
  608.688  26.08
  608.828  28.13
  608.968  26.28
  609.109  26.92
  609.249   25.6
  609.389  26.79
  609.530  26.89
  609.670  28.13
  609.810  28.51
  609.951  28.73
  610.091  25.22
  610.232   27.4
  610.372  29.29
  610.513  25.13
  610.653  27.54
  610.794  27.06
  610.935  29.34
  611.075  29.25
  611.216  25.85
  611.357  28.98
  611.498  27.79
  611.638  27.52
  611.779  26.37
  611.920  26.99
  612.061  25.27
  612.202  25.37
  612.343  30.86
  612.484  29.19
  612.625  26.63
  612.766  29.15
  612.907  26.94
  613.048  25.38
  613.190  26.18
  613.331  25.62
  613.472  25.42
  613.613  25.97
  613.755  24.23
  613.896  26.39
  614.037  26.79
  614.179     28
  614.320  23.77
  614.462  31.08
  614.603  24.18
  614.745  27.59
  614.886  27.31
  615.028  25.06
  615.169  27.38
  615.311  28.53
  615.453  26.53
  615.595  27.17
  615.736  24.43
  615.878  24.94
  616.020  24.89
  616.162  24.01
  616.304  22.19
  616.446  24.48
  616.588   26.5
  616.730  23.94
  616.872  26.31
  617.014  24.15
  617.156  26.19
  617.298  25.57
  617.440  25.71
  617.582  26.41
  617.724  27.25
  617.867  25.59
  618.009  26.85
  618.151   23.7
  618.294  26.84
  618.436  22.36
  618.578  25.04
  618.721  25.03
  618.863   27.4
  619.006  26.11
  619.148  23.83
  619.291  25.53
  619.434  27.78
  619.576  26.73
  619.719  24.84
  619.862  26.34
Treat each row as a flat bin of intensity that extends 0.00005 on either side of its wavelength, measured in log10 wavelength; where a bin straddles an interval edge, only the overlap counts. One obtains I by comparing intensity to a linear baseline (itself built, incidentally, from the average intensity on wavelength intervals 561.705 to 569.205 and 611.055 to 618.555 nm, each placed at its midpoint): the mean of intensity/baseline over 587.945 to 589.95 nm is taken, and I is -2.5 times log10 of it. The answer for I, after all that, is 0.16 mag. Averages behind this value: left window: 26.3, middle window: 22.8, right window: 26.2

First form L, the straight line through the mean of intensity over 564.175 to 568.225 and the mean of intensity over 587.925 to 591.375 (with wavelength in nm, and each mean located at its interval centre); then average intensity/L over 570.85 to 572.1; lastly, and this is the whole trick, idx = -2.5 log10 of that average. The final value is -0.06 mag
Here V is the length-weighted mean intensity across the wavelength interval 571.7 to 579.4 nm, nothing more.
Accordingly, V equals 27.8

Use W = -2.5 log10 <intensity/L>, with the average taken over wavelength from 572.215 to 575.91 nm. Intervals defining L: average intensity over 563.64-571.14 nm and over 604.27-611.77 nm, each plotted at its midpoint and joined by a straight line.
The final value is -0.07 mag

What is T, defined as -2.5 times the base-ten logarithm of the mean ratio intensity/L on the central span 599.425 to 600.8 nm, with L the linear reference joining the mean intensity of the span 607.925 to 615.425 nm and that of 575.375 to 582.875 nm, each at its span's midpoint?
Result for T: 0.04 mag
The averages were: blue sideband 27.4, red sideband 27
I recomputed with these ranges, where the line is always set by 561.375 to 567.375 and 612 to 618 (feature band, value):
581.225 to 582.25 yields -0.05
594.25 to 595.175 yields -0.04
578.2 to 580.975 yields -0.03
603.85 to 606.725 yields -0.06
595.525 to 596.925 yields -0.03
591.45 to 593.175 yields 0.00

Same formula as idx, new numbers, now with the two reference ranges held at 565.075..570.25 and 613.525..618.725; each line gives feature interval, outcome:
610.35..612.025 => -0.07 mag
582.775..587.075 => -0.03 mag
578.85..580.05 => -0.05 mag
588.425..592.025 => 0.06 mag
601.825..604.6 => -0.07 mag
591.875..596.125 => -0.04 mag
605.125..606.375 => -0.08 mag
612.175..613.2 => -0.07 mag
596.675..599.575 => -0.02 mag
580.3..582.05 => -0.04 mag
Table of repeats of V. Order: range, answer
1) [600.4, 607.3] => 27.6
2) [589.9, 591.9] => 26.4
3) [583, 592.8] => 26.1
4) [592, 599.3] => 27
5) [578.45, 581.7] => 27.1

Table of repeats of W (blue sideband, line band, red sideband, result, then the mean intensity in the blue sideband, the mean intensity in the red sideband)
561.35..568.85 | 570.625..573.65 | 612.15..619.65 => -0.062 mag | 26.2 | 26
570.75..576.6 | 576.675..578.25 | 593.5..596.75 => 0.029 mag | 27.8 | 27.3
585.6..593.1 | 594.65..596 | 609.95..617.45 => -0.036 mag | 25.8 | 26.5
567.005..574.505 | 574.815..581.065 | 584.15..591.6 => -0.031 mag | 27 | 25.8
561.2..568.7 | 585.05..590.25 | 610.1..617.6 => 0.040 mag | 26.2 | 26.5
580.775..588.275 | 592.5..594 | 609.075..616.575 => 0.017 mag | 27.1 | 26.7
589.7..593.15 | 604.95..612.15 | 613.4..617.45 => -0.065 mag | 26.2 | 25.8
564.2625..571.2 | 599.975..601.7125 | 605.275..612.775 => 0.030 mag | 26.3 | 27.6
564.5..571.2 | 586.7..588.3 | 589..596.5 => -0.032 mag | 26.3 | 26.4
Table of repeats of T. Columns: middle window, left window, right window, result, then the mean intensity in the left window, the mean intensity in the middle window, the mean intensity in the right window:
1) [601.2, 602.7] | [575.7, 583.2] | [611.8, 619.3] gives 0.02 mag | 27.4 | 26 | 26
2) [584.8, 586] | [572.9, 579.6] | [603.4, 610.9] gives 0.08 mag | 27.6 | 25.7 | 27.7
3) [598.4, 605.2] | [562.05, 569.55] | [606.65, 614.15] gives 0.00 mag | 26.4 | 26.9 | 27.2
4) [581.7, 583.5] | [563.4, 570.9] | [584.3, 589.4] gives -0.08 mag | 26.3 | 27.7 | 25.7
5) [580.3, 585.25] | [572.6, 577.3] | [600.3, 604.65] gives 0.01 mag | 27.7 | 27.3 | 27.1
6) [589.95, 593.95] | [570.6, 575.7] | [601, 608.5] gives 0.04 mag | 27.7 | 26.6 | 27.6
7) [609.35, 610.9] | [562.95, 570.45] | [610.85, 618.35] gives -0.04 mag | 26.5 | 27.4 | 26.4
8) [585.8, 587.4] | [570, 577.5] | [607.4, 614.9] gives -0.01 mag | 27.6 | 27.7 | 27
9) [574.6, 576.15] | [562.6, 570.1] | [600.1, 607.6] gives -0.01 mag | 26.5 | 27.2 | 27.6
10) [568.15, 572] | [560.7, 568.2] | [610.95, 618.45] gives -0.01 mag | 26.2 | 26.5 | 26.3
